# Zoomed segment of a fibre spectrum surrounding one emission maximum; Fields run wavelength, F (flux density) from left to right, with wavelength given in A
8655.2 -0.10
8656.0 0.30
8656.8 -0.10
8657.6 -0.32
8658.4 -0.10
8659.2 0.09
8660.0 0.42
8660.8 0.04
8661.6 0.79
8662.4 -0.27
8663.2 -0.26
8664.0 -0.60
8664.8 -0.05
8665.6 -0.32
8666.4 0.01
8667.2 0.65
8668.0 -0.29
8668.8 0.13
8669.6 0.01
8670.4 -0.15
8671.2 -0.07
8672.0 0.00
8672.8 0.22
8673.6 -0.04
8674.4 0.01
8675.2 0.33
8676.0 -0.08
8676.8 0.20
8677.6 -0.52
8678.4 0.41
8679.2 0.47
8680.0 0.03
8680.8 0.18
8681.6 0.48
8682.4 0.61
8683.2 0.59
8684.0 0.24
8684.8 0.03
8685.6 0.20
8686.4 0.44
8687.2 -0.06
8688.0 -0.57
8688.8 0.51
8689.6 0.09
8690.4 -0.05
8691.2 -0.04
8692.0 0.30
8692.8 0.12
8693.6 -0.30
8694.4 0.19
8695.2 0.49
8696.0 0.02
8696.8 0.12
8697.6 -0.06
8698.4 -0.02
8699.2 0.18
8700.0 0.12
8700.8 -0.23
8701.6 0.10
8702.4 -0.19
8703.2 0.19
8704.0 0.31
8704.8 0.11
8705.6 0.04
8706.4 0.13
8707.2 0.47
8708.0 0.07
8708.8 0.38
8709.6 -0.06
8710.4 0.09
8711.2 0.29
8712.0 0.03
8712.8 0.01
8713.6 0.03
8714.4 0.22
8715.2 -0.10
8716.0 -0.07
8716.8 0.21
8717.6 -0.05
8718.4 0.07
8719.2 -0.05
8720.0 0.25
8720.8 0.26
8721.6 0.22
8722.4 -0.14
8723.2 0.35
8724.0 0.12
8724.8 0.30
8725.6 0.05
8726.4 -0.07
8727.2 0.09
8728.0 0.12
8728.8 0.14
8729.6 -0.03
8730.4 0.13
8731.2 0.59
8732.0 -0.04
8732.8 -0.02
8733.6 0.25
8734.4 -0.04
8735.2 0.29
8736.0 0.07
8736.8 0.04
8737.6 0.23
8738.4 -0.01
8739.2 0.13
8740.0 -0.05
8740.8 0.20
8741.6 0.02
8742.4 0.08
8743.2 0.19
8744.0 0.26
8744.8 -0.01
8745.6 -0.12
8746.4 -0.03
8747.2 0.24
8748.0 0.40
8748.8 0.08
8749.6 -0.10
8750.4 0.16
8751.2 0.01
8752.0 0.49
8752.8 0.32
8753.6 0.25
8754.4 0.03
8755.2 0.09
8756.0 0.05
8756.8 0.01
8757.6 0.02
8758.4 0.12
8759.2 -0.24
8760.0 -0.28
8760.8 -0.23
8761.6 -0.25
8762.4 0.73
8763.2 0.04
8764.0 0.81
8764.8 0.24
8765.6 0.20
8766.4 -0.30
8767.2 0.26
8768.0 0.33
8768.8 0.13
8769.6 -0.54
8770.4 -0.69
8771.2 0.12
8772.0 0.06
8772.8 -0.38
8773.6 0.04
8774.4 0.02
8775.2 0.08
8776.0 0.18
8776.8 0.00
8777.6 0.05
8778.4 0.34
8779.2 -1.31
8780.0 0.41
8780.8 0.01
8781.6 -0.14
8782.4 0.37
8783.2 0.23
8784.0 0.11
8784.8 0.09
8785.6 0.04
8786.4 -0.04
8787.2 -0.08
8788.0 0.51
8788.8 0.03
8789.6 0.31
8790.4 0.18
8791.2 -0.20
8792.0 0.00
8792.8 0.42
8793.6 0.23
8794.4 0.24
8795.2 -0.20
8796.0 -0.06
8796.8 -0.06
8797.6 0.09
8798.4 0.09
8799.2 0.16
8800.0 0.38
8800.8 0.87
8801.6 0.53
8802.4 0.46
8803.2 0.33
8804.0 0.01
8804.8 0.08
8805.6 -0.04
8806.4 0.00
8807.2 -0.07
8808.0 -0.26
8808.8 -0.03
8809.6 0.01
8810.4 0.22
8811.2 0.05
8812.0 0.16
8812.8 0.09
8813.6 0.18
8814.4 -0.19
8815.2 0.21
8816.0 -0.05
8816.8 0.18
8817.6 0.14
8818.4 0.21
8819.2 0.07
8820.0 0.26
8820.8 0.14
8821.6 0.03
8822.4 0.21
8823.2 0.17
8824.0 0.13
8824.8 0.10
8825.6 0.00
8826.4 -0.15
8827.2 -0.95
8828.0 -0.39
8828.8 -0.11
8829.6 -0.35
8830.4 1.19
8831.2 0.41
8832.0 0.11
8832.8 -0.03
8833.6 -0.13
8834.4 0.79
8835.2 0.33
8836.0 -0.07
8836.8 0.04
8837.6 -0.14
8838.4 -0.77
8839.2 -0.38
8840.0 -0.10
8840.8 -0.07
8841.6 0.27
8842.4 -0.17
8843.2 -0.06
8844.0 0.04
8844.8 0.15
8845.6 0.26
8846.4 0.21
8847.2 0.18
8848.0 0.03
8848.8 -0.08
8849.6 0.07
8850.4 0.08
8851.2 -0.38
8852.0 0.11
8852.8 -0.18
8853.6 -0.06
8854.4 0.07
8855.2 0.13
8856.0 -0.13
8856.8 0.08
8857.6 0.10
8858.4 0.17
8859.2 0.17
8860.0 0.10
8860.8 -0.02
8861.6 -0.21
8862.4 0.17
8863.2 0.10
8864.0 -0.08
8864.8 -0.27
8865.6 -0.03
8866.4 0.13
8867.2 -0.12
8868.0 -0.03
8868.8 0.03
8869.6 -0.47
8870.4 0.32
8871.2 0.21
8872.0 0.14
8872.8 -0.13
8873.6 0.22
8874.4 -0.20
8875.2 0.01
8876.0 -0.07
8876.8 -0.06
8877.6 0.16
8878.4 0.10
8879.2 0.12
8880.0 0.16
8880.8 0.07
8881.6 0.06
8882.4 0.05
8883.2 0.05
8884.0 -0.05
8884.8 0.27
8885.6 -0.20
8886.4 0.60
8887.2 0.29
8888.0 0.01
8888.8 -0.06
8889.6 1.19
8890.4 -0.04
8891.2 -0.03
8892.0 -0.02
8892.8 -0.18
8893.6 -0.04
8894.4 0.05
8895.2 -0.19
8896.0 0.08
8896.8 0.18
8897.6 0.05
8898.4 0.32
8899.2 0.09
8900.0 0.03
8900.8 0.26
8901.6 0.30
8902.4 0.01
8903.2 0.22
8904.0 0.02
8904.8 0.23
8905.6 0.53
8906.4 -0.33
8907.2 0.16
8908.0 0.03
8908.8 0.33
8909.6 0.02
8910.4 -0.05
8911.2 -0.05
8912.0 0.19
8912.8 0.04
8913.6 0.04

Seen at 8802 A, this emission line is Hgamma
